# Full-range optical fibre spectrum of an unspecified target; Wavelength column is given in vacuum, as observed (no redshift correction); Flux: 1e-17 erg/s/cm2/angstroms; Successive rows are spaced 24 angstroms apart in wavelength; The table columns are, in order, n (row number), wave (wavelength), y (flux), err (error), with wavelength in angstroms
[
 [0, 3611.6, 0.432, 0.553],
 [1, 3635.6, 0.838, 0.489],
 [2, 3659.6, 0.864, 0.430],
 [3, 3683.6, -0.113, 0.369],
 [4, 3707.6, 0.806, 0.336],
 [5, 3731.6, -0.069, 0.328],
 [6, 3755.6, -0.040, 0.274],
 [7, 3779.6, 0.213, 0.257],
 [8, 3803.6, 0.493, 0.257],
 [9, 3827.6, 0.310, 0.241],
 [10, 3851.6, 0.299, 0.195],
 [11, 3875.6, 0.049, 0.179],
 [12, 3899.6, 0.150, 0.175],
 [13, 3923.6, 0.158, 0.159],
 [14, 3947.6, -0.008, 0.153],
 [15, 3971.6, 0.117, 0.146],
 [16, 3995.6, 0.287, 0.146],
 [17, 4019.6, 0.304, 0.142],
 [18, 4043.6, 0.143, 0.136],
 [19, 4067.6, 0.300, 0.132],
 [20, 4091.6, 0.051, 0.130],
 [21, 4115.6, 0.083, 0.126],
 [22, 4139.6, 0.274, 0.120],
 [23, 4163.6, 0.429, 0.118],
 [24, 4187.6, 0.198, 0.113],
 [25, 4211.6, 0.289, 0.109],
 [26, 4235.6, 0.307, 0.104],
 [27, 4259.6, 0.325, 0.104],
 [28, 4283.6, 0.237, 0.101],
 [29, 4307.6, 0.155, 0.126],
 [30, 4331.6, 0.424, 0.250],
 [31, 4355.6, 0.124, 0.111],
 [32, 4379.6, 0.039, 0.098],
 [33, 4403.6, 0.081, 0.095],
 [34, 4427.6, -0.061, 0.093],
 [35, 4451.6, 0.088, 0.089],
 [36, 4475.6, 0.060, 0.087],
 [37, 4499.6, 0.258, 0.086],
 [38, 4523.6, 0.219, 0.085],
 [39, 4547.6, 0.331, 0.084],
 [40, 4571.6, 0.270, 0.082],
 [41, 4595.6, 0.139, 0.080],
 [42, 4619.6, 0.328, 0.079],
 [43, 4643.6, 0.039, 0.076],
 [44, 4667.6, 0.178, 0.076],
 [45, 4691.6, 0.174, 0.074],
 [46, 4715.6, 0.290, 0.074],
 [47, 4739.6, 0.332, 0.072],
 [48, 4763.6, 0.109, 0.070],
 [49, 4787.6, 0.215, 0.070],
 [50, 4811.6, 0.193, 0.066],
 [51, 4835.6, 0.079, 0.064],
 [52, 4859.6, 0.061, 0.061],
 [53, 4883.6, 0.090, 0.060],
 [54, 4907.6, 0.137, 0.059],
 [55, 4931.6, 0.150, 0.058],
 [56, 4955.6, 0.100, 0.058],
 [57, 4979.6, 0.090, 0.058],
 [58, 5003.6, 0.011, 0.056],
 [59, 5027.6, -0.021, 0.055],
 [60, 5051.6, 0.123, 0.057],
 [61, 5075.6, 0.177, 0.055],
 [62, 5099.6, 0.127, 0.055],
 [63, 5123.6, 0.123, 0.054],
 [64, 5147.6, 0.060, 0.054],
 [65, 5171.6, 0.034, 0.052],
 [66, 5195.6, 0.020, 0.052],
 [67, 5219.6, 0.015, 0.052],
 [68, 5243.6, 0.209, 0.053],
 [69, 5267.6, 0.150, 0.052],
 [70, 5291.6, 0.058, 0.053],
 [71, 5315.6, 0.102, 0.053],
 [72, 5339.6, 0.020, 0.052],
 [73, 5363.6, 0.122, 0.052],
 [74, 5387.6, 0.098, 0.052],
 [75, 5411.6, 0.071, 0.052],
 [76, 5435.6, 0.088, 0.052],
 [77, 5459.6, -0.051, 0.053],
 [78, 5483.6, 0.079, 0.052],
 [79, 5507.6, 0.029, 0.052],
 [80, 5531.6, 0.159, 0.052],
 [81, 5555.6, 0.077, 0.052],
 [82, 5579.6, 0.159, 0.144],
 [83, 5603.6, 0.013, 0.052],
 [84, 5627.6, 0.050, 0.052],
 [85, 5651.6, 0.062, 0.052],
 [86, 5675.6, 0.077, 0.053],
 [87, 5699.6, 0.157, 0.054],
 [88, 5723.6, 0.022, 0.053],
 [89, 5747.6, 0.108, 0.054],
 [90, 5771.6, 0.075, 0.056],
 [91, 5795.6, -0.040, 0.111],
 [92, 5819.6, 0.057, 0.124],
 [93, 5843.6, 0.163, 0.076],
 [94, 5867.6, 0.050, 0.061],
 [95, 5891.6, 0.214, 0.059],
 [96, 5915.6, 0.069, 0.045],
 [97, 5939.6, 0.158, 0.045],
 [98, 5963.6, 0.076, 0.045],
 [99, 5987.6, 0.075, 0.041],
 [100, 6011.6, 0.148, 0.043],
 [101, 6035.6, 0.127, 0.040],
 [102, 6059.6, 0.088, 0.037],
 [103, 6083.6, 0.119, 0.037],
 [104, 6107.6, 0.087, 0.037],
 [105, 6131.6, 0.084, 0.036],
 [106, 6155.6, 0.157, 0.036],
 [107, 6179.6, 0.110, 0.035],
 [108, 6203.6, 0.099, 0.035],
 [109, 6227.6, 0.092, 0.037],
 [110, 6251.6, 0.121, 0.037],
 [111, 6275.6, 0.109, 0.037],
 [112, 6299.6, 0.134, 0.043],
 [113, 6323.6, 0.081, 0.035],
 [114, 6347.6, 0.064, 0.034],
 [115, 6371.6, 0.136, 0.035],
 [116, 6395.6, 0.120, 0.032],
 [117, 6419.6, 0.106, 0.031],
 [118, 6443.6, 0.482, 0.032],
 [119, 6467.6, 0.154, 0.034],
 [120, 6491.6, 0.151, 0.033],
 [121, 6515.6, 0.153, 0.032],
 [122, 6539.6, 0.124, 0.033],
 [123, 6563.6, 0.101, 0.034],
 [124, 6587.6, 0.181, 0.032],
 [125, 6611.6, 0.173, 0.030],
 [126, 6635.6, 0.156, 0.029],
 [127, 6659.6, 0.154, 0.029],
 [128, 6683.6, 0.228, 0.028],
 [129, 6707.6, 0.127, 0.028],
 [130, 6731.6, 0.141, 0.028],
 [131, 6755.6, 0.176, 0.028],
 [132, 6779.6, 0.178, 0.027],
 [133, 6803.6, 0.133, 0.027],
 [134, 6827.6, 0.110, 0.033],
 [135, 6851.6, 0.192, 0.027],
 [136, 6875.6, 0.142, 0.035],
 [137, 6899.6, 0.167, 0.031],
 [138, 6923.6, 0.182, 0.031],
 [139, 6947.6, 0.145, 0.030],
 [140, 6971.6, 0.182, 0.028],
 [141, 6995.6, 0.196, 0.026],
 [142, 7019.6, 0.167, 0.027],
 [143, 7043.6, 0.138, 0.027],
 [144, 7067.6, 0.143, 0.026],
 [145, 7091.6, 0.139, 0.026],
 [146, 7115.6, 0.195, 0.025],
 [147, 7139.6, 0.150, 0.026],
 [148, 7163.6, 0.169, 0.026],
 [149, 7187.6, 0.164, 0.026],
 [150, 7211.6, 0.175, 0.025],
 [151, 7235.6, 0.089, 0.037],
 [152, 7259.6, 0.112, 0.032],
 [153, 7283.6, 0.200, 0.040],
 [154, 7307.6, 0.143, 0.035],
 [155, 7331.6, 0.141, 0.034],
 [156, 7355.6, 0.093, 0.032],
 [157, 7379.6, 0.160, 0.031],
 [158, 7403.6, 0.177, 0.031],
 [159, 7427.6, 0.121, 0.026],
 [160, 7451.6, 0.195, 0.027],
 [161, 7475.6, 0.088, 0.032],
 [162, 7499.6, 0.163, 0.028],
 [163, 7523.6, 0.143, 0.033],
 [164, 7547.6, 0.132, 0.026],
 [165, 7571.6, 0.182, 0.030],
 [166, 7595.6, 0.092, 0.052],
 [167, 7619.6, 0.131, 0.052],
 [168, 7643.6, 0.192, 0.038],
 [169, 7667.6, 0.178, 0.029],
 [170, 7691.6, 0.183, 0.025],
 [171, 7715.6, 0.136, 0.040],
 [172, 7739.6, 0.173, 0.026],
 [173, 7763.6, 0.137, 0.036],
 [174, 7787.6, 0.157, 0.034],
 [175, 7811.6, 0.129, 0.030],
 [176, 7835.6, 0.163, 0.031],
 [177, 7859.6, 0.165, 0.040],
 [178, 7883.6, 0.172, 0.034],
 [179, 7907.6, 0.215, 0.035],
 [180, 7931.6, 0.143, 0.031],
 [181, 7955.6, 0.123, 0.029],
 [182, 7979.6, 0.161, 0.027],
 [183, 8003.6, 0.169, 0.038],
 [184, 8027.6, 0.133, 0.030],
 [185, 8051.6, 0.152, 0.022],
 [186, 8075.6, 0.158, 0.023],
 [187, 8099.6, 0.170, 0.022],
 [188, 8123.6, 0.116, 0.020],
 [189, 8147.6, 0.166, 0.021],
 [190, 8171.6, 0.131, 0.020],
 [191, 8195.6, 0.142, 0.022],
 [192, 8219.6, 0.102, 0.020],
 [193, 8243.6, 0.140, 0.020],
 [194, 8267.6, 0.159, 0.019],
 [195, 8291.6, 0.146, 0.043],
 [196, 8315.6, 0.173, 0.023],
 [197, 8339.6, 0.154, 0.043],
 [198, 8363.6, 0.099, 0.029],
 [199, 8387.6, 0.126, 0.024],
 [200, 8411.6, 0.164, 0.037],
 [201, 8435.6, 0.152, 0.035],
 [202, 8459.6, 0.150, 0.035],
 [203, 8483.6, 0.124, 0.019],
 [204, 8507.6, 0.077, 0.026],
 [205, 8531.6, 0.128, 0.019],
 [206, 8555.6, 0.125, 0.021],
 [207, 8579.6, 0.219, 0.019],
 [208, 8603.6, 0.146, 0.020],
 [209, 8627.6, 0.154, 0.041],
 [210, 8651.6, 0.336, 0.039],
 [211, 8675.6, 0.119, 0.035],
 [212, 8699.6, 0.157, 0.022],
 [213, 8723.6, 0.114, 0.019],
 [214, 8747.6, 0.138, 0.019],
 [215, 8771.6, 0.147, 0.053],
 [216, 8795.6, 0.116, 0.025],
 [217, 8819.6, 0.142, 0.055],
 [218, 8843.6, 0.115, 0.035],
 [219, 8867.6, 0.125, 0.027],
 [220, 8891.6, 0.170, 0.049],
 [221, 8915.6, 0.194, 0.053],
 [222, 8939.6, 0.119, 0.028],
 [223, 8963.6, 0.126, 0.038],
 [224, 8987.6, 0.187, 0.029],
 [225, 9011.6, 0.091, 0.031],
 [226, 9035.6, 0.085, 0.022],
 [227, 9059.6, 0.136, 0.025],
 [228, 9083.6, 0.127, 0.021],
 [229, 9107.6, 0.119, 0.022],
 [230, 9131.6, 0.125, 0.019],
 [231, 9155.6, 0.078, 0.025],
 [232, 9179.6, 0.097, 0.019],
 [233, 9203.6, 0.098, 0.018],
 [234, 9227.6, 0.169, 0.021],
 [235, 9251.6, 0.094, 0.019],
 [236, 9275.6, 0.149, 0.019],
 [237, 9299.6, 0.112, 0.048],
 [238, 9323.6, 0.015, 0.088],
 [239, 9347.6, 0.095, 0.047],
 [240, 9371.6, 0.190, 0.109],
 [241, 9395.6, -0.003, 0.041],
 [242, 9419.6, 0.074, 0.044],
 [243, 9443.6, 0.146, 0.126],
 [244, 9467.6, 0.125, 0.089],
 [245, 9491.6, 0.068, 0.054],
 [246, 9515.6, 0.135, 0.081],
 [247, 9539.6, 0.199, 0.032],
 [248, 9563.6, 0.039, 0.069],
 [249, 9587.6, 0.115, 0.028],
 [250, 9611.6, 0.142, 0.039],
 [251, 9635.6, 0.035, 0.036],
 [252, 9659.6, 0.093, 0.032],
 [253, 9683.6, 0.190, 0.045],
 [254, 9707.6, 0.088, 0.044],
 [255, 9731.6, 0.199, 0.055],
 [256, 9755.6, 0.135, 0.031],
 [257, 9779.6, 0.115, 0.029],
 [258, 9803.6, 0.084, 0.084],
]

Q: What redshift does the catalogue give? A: 0.73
